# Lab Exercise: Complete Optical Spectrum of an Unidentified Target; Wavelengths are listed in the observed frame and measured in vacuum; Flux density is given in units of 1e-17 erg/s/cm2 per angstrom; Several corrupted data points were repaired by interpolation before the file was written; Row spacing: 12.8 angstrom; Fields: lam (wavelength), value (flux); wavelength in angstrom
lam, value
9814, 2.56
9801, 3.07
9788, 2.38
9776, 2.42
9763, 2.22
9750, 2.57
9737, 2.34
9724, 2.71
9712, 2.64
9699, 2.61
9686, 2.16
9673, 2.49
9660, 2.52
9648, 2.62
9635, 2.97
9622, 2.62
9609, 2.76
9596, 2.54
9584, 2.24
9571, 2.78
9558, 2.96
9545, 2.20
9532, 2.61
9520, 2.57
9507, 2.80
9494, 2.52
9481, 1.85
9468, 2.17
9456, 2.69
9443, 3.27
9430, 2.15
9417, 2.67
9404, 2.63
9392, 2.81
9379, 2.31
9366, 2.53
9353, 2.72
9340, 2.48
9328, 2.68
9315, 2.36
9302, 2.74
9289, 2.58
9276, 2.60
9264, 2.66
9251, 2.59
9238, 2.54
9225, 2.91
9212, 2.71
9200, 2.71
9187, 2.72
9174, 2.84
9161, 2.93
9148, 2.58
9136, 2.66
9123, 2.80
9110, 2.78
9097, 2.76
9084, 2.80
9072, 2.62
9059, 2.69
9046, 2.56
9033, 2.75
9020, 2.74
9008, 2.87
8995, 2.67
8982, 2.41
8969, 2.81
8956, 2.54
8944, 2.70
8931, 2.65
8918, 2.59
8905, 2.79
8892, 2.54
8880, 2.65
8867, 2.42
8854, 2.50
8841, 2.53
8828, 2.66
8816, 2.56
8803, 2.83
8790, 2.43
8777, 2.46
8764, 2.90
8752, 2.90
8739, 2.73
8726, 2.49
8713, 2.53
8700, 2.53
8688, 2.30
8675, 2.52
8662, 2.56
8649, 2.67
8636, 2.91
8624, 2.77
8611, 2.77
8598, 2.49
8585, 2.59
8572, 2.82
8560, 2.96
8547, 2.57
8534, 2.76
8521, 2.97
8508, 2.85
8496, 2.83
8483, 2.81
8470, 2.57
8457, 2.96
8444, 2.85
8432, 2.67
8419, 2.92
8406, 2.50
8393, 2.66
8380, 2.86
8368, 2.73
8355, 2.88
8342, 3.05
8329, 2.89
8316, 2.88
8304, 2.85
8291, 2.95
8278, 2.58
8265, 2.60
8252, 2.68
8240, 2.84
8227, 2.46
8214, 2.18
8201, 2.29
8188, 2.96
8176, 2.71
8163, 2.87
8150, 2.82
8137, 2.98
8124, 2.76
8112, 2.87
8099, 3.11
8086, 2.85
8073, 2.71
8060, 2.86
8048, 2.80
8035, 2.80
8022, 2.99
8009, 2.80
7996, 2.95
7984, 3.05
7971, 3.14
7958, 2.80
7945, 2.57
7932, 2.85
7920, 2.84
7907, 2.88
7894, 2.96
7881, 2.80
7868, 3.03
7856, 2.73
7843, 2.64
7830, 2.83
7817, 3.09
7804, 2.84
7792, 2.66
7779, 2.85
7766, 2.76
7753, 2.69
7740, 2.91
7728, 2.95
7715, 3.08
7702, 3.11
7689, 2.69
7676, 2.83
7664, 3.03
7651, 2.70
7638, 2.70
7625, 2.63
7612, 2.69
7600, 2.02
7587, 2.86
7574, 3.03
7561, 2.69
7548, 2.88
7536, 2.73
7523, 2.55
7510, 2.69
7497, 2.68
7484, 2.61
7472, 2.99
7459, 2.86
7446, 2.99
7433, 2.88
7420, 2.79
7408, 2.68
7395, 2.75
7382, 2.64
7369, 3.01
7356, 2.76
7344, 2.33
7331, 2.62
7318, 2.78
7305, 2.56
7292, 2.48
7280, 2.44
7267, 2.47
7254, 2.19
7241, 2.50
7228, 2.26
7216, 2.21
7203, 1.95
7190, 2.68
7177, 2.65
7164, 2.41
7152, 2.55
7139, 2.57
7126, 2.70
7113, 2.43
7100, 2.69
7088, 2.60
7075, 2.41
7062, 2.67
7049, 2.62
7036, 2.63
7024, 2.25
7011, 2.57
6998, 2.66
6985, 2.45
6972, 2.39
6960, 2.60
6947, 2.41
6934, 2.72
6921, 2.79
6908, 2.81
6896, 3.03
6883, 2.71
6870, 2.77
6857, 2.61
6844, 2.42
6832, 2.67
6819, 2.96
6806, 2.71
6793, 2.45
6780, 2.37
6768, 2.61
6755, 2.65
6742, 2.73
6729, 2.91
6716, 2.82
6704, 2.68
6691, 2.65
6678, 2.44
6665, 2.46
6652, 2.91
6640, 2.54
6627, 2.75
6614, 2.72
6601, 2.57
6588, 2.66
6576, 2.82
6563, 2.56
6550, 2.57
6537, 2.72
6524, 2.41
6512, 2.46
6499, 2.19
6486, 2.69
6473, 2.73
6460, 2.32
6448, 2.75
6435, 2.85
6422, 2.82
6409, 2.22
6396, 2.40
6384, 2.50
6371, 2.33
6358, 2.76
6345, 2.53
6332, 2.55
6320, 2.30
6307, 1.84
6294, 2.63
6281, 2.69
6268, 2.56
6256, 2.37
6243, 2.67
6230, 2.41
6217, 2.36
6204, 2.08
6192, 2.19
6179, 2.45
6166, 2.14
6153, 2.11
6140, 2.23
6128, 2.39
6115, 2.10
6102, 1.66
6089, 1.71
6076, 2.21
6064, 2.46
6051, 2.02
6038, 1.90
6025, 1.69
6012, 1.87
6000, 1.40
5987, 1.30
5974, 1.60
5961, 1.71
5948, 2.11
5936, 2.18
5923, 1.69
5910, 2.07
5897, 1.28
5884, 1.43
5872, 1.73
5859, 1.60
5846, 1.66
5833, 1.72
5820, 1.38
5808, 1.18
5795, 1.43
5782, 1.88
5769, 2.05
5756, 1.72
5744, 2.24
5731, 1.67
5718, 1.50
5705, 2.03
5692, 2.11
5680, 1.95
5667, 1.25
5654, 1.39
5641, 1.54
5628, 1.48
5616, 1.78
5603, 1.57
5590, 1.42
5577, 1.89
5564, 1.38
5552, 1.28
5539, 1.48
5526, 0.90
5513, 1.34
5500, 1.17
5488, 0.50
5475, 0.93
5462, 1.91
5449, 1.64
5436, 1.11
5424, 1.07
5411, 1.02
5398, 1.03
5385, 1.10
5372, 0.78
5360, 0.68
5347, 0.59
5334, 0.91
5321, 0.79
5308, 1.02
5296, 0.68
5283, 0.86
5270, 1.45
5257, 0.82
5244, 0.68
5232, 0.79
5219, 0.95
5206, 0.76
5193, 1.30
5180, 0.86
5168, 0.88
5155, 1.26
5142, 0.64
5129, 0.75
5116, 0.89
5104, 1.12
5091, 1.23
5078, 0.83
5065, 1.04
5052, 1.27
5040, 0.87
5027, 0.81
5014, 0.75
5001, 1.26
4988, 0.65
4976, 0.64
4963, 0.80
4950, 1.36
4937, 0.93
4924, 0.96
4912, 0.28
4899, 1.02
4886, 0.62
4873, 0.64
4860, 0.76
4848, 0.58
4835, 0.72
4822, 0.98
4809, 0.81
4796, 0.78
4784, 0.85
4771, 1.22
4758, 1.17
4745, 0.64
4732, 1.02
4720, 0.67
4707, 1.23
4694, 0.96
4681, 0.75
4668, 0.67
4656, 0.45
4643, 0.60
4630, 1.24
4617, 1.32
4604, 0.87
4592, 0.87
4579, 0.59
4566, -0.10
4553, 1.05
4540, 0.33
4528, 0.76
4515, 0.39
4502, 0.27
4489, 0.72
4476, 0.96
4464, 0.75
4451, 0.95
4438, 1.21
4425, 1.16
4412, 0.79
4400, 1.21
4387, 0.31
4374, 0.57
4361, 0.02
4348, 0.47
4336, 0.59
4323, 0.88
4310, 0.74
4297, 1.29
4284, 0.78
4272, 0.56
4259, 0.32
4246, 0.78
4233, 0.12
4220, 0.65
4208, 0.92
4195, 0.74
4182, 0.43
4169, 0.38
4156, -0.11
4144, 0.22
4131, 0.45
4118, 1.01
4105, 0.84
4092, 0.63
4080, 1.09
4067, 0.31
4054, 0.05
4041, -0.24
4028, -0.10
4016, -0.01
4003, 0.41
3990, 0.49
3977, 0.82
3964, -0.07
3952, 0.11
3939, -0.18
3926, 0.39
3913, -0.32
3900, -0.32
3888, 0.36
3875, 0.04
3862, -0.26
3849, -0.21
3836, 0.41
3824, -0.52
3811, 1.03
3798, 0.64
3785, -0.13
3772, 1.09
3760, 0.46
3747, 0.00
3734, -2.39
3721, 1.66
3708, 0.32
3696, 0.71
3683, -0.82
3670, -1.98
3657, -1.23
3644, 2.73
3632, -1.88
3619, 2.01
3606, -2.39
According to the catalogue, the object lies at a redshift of 0.39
